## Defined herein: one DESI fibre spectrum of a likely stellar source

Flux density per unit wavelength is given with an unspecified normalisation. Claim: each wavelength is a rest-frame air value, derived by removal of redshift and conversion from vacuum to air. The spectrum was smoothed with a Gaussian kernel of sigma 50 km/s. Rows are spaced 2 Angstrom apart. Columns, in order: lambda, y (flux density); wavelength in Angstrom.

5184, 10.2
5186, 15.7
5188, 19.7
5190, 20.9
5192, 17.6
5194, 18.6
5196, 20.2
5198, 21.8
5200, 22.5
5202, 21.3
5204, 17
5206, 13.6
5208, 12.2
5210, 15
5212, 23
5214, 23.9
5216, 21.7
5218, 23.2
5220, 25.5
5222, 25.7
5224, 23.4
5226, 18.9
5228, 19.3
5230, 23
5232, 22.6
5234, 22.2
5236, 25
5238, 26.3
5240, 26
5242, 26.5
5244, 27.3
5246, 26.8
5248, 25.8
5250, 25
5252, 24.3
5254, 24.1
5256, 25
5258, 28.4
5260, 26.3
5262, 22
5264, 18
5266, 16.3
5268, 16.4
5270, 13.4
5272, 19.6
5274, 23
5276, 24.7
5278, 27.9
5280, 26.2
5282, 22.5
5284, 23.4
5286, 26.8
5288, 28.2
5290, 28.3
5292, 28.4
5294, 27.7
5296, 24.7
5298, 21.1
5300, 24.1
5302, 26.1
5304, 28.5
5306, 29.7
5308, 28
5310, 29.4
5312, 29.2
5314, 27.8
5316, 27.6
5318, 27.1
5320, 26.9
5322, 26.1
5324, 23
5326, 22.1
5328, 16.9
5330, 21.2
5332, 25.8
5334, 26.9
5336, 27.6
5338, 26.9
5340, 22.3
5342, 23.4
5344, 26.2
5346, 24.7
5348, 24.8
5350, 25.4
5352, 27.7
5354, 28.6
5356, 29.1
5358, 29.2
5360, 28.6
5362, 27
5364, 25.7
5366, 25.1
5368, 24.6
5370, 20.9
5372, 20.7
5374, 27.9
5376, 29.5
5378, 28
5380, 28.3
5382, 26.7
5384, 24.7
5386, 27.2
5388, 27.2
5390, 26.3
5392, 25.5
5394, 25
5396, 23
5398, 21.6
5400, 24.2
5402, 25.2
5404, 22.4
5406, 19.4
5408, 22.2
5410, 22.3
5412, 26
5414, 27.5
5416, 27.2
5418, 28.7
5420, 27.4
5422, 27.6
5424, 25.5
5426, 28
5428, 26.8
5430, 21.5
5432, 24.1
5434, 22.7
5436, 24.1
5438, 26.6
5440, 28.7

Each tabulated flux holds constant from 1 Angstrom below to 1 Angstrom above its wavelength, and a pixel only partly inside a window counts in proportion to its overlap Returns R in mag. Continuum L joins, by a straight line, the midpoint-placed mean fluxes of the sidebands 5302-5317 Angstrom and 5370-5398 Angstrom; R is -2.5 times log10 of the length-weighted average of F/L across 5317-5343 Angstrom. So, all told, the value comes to 0.14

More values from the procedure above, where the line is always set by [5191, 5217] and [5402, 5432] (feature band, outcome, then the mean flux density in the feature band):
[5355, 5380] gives -0.117 mag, 26.4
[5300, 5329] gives -0.181 mag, 26.2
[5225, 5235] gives -0.071 mag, 21.2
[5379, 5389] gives -0.111 mag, 26.8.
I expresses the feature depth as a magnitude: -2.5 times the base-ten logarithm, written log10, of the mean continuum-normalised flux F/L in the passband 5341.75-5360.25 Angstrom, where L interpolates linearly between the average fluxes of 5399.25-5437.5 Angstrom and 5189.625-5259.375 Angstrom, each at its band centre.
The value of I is -0.12 mag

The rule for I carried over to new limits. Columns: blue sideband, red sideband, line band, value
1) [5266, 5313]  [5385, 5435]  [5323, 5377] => -0.01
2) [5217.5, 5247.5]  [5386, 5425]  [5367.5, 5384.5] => -0.04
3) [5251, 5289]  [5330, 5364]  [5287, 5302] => -0.09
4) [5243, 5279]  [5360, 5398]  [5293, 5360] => -0.06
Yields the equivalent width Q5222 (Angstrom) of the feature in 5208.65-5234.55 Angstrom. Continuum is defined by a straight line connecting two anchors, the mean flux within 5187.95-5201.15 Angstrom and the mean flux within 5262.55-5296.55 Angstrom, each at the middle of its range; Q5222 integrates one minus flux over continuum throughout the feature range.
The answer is -0.95 Angstrom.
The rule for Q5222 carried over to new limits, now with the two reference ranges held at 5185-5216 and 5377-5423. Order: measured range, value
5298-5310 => -2.50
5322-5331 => 0.63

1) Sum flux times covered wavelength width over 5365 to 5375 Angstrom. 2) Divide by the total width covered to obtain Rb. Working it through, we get 23.8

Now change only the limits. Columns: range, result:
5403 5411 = 21.6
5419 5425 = 26.8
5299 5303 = 25.1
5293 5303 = 24.7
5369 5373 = 20.8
